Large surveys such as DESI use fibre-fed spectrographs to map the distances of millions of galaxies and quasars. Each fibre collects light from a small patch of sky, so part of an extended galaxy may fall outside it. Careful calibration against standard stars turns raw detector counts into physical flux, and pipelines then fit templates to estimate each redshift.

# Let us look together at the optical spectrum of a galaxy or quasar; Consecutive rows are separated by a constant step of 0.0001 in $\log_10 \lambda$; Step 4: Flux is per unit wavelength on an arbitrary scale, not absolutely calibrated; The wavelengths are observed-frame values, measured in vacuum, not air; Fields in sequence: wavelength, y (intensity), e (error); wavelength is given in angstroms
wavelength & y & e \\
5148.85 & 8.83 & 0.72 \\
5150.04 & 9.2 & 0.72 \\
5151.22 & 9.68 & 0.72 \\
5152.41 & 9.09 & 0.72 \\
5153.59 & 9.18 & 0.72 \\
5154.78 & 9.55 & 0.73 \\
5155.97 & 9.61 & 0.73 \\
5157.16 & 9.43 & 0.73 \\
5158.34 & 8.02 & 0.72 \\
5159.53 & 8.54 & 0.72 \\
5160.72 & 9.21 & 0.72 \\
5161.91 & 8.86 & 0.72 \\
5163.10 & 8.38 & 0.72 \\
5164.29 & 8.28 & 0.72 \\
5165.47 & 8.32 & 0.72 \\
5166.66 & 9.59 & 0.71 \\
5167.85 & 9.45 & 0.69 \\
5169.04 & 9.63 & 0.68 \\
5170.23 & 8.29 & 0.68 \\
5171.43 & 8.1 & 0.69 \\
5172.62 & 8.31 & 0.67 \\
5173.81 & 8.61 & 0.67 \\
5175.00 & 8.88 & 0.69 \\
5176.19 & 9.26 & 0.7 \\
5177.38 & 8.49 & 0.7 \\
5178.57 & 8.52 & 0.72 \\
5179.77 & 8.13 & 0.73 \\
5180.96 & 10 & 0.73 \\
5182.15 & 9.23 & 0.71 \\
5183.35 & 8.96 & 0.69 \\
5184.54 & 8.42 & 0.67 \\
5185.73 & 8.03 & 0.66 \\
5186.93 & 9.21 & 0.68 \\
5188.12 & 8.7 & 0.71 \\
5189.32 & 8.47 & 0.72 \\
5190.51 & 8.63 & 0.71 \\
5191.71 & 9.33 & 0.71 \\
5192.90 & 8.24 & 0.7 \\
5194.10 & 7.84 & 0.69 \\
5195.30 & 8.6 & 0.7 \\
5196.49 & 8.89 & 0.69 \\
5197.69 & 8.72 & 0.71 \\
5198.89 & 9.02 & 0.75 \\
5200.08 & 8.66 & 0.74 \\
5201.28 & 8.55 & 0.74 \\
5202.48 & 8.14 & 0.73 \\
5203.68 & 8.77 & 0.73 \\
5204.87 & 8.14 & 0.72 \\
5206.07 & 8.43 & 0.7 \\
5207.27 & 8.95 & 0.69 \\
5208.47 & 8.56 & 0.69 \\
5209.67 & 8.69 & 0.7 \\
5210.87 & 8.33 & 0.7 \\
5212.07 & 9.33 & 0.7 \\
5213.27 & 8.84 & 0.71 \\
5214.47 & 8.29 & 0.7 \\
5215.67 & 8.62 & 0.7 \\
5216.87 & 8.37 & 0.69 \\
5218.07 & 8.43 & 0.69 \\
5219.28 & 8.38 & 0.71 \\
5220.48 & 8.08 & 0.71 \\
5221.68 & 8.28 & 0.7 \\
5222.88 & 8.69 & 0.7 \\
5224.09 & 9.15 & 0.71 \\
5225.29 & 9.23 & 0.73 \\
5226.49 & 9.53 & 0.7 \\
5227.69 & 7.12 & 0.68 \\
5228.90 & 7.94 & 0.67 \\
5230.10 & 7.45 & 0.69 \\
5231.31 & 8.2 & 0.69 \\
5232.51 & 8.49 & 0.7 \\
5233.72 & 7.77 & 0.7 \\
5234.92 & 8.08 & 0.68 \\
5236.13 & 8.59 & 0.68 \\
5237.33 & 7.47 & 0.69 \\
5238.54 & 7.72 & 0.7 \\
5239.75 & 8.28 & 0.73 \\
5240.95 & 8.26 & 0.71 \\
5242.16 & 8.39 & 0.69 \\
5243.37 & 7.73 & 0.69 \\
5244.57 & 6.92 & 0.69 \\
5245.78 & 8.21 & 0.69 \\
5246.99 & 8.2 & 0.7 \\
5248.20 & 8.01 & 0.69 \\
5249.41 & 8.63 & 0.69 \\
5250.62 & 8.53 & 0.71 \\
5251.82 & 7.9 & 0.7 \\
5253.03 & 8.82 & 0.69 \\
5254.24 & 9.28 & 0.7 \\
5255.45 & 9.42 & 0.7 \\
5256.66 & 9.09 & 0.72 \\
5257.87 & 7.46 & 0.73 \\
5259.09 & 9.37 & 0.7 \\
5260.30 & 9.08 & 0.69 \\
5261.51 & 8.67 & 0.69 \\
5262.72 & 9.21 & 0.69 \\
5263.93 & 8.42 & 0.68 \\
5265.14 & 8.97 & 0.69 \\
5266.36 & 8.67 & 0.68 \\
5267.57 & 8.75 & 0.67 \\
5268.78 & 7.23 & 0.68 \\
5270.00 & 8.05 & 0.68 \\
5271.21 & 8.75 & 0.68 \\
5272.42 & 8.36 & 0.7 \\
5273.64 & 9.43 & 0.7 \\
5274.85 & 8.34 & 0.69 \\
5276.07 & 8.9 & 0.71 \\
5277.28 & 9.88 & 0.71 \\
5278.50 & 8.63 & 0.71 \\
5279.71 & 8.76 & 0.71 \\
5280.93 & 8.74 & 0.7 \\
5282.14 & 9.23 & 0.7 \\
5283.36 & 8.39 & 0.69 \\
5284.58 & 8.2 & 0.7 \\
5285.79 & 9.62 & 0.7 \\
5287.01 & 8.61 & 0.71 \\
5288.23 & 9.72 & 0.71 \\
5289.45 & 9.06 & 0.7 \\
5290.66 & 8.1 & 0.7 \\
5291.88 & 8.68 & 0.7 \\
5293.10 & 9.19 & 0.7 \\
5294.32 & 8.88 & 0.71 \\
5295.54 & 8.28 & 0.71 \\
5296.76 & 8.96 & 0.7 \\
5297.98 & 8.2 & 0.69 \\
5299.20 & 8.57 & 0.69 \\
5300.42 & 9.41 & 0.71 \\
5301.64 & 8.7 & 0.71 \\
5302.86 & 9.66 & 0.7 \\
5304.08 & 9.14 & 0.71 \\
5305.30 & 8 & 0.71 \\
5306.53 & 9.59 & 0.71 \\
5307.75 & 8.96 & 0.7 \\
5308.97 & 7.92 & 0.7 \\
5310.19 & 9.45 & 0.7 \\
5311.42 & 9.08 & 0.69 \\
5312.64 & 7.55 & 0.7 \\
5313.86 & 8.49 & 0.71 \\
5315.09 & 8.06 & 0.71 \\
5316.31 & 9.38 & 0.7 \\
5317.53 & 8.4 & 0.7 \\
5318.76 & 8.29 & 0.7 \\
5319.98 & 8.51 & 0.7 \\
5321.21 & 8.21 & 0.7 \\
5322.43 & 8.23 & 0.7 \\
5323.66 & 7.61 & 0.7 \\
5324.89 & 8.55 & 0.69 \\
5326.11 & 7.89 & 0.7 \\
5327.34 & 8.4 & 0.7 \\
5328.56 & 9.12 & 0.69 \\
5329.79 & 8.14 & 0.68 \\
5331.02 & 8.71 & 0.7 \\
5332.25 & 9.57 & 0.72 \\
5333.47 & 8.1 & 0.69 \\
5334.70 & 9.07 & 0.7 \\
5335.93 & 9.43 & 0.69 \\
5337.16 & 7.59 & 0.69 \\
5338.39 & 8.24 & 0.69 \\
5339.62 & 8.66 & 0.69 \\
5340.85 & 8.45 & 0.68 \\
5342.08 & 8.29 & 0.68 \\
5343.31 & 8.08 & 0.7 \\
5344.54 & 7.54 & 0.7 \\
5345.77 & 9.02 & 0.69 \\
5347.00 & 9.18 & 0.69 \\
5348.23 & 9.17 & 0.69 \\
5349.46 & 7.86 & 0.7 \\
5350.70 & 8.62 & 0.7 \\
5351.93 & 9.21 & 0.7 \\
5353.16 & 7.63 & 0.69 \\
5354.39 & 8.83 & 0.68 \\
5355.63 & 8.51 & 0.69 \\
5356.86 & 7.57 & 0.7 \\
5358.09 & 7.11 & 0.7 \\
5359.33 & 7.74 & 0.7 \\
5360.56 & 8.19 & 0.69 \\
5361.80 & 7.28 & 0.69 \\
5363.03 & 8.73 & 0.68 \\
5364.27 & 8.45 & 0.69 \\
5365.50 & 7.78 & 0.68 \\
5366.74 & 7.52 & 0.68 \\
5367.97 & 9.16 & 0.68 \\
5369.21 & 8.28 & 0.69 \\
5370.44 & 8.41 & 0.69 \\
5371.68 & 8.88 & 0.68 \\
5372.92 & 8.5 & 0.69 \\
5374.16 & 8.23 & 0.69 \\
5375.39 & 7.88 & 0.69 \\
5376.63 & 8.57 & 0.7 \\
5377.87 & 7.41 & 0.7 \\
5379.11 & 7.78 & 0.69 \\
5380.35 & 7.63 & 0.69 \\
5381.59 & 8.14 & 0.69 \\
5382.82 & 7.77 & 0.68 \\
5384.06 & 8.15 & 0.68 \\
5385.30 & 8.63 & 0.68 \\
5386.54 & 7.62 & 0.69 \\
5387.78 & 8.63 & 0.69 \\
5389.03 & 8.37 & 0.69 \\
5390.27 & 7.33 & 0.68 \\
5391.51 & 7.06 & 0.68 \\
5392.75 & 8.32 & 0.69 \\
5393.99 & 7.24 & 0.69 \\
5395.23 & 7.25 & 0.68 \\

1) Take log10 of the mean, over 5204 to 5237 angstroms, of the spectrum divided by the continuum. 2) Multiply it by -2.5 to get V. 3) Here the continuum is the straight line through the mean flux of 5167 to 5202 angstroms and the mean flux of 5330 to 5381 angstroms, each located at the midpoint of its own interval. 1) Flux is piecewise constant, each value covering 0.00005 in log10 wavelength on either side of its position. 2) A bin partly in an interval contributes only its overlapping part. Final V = 0.03 mag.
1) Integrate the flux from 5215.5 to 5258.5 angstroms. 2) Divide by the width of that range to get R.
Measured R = 8.29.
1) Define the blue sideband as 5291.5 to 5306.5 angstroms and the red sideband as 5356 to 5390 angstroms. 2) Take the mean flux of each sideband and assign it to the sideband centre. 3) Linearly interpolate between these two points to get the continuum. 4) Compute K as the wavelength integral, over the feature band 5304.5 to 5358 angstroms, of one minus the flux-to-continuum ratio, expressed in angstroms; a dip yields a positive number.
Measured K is 0.2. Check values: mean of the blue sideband 8.83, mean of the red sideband 8.08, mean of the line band 8.48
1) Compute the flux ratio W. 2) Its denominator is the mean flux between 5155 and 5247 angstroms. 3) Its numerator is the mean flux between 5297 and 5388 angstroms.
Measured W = 1.0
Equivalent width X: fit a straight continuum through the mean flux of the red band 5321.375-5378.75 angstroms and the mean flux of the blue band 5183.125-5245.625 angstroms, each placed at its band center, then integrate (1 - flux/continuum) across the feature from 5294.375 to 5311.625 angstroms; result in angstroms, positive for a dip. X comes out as -1.0 angstroms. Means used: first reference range 8.42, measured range 8.84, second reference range 8.33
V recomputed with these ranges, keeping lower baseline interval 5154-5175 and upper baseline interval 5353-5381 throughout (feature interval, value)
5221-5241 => 0.044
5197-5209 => 0.012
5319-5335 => -0.028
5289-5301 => -0.047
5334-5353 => -0.046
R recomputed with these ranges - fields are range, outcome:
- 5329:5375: 8.37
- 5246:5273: 8.58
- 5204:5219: 8.58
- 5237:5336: 8.61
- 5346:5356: 8.64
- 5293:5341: 8.61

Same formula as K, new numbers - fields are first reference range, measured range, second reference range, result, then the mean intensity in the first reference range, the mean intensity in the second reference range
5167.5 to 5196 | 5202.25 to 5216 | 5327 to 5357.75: 0.12 angstroms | 8.72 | 8.51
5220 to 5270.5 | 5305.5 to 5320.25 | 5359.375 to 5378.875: -0.63 angstroms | 8.37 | 8.2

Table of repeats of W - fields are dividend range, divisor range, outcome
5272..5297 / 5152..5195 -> 1.01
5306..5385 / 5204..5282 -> 0.98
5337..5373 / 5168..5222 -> 0.96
